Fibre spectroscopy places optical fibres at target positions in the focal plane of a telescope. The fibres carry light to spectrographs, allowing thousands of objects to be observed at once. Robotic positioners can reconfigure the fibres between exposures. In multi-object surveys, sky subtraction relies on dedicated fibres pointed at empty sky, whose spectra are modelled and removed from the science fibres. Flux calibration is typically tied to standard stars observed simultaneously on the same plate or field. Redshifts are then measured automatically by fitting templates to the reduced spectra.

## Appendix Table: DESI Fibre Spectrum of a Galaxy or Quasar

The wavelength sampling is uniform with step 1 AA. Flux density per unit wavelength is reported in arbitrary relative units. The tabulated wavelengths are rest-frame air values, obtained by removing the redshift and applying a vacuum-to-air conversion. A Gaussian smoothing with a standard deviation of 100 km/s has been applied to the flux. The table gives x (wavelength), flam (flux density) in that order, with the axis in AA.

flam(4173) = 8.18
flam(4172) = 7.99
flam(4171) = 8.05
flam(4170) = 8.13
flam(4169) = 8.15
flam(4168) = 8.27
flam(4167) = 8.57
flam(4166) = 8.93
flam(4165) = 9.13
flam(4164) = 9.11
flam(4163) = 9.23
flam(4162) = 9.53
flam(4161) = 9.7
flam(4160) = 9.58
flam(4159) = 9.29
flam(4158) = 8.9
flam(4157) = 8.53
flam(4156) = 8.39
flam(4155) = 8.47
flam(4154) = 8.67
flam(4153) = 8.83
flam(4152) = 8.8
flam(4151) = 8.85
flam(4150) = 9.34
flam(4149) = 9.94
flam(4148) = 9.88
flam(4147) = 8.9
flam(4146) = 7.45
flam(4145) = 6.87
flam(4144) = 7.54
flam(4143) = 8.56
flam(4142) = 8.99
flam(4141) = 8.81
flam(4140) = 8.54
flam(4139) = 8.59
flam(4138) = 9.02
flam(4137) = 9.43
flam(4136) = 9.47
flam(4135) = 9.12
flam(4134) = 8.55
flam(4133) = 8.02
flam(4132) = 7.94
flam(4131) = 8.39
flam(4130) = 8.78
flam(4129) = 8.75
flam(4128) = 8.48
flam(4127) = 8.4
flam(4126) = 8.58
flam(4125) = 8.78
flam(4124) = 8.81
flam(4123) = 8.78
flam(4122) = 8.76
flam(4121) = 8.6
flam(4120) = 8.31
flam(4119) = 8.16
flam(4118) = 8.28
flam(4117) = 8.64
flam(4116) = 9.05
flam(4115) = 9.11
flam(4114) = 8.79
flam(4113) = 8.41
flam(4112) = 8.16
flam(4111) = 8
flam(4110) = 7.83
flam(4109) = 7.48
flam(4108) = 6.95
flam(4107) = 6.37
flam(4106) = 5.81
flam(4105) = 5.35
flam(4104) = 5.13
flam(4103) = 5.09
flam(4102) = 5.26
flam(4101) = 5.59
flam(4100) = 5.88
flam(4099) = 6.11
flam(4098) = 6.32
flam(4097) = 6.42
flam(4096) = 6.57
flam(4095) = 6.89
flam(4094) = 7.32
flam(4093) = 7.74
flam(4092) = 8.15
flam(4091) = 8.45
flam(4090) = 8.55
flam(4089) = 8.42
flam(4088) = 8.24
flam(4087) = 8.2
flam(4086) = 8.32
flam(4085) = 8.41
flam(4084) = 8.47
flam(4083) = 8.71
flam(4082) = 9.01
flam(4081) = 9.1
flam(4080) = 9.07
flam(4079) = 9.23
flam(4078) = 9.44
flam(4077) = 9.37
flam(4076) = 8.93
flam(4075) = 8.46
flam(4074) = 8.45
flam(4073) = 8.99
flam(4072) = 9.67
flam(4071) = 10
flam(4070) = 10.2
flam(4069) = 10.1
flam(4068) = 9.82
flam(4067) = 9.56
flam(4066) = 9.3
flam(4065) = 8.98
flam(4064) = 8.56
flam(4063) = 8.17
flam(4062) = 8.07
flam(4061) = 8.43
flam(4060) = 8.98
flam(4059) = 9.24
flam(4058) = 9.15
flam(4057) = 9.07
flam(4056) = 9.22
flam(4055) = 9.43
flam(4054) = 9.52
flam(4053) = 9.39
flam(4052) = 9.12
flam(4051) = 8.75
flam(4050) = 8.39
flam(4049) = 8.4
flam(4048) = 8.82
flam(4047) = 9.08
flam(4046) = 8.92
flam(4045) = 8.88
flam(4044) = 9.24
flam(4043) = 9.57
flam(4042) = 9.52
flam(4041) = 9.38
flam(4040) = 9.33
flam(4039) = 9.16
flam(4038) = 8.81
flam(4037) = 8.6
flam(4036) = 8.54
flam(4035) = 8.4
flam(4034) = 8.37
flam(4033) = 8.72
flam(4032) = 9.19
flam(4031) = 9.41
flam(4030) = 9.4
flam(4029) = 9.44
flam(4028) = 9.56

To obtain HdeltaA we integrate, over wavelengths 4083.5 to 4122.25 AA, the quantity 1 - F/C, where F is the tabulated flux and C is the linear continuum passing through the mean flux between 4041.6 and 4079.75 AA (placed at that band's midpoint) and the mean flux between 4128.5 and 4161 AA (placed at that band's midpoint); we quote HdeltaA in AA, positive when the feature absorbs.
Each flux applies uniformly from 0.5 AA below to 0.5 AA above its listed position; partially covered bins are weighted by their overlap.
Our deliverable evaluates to 6.3 AA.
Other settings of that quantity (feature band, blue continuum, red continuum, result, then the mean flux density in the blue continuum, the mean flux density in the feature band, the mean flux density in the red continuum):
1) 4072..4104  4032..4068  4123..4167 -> 3.8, 8.96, 7.83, 8.79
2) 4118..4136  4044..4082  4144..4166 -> 0.8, 9.09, 8.56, 8.89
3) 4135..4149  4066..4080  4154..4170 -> 0.5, 9.39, 8.68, 8.89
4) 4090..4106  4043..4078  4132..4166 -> 4.5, 9.09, 6.47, 8.84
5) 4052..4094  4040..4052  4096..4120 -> -3.9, 9.01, 8.92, 7.07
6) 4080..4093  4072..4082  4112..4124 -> 0.6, 9.04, 8.5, 8.61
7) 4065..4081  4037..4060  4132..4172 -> -0.6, 9.09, 9.35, 8.75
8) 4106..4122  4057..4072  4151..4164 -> 1.8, 9.2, 8.09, 8.99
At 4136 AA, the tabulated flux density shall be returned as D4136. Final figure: 9.47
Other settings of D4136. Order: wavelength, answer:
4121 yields 8.6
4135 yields 9.12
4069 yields 10.1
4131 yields 8.39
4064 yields 8.56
